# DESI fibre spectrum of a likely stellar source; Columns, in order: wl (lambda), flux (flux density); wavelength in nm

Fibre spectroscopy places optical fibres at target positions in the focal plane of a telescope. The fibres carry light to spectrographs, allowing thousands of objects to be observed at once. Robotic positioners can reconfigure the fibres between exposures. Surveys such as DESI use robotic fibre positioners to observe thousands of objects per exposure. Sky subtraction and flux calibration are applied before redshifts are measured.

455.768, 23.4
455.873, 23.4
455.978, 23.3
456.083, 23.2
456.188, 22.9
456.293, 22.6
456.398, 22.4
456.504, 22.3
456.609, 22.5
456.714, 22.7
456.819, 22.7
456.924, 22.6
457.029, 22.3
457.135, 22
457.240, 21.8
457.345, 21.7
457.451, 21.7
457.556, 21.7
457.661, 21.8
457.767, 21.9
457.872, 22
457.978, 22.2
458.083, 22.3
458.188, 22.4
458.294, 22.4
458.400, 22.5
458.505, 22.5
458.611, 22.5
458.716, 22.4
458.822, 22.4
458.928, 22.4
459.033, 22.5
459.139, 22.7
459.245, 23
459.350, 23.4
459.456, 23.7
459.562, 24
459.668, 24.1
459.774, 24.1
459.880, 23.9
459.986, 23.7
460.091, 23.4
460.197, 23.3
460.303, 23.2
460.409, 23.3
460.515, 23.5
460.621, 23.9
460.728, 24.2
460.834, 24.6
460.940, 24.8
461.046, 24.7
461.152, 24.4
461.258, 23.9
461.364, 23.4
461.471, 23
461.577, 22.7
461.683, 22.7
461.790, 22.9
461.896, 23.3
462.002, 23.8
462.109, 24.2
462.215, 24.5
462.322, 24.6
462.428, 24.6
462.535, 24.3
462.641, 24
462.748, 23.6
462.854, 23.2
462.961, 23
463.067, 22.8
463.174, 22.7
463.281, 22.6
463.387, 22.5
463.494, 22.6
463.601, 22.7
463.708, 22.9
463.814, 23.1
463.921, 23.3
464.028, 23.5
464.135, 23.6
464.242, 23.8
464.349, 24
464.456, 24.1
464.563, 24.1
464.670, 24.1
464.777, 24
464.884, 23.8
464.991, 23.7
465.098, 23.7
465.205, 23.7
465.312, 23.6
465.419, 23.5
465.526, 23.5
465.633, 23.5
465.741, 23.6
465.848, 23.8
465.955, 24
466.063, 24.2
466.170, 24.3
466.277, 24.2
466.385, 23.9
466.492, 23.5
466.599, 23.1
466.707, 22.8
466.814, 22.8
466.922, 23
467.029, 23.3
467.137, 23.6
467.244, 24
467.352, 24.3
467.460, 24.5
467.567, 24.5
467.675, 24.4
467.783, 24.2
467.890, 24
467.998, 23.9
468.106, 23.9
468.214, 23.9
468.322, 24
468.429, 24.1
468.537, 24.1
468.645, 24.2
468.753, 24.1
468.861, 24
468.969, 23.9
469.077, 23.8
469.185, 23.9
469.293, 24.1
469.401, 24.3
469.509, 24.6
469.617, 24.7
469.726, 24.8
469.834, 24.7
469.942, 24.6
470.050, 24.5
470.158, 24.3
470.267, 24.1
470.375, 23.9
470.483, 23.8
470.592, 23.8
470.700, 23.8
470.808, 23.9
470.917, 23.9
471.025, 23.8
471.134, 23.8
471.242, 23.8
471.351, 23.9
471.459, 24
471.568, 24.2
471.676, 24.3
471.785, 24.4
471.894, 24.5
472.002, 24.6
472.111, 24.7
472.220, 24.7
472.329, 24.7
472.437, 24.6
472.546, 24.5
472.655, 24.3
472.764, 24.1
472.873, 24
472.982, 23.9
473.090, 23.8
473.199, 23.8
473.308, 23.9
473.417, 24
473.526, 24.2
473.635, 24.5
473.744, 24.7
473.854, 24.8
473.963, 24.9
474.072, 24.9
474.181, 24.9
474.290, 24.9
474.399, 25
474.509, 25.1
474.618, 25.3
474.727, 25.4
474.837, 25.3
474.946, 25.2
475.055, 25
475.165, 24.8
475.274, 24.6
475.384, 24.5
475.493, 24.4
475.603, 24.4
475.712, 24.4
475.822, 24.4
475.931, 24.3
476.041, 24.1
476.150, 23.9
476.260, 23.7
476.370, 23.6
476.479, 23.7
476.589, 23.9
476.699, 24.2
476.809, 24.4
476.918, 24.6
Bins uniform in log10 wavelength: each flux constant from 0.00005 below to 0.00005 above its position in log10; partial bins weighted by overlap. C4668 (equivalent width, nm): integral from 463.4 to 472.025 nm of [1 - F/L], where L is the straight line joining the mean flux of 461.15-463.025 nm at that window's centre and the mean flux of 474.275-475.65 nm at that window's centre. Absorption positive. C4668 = 0.11 nm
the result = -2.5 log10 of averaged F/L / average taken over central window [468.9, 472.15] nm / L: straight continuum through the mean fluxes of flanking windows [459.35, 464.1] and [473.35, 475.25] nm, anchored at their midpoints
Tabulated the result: 0.01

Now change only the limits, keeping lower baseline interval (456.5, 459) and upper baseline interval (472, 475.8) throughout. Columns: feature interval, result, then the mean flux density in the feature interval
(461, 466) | -0.02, 23.6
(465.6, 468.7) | -0.01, 23.8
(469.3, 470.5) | -0.02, 24.4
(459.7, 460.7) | -0.05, 23.6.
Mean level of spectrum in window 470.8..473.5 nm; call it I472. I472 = 24.2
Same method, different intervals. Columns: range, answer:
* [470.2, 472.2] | 24.1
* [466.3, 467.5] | 23.5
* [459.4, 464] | 23.6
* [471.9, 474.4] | 24.4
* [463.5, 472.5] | 23.9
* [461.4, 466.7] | 23.5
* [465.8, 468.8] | 23.9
